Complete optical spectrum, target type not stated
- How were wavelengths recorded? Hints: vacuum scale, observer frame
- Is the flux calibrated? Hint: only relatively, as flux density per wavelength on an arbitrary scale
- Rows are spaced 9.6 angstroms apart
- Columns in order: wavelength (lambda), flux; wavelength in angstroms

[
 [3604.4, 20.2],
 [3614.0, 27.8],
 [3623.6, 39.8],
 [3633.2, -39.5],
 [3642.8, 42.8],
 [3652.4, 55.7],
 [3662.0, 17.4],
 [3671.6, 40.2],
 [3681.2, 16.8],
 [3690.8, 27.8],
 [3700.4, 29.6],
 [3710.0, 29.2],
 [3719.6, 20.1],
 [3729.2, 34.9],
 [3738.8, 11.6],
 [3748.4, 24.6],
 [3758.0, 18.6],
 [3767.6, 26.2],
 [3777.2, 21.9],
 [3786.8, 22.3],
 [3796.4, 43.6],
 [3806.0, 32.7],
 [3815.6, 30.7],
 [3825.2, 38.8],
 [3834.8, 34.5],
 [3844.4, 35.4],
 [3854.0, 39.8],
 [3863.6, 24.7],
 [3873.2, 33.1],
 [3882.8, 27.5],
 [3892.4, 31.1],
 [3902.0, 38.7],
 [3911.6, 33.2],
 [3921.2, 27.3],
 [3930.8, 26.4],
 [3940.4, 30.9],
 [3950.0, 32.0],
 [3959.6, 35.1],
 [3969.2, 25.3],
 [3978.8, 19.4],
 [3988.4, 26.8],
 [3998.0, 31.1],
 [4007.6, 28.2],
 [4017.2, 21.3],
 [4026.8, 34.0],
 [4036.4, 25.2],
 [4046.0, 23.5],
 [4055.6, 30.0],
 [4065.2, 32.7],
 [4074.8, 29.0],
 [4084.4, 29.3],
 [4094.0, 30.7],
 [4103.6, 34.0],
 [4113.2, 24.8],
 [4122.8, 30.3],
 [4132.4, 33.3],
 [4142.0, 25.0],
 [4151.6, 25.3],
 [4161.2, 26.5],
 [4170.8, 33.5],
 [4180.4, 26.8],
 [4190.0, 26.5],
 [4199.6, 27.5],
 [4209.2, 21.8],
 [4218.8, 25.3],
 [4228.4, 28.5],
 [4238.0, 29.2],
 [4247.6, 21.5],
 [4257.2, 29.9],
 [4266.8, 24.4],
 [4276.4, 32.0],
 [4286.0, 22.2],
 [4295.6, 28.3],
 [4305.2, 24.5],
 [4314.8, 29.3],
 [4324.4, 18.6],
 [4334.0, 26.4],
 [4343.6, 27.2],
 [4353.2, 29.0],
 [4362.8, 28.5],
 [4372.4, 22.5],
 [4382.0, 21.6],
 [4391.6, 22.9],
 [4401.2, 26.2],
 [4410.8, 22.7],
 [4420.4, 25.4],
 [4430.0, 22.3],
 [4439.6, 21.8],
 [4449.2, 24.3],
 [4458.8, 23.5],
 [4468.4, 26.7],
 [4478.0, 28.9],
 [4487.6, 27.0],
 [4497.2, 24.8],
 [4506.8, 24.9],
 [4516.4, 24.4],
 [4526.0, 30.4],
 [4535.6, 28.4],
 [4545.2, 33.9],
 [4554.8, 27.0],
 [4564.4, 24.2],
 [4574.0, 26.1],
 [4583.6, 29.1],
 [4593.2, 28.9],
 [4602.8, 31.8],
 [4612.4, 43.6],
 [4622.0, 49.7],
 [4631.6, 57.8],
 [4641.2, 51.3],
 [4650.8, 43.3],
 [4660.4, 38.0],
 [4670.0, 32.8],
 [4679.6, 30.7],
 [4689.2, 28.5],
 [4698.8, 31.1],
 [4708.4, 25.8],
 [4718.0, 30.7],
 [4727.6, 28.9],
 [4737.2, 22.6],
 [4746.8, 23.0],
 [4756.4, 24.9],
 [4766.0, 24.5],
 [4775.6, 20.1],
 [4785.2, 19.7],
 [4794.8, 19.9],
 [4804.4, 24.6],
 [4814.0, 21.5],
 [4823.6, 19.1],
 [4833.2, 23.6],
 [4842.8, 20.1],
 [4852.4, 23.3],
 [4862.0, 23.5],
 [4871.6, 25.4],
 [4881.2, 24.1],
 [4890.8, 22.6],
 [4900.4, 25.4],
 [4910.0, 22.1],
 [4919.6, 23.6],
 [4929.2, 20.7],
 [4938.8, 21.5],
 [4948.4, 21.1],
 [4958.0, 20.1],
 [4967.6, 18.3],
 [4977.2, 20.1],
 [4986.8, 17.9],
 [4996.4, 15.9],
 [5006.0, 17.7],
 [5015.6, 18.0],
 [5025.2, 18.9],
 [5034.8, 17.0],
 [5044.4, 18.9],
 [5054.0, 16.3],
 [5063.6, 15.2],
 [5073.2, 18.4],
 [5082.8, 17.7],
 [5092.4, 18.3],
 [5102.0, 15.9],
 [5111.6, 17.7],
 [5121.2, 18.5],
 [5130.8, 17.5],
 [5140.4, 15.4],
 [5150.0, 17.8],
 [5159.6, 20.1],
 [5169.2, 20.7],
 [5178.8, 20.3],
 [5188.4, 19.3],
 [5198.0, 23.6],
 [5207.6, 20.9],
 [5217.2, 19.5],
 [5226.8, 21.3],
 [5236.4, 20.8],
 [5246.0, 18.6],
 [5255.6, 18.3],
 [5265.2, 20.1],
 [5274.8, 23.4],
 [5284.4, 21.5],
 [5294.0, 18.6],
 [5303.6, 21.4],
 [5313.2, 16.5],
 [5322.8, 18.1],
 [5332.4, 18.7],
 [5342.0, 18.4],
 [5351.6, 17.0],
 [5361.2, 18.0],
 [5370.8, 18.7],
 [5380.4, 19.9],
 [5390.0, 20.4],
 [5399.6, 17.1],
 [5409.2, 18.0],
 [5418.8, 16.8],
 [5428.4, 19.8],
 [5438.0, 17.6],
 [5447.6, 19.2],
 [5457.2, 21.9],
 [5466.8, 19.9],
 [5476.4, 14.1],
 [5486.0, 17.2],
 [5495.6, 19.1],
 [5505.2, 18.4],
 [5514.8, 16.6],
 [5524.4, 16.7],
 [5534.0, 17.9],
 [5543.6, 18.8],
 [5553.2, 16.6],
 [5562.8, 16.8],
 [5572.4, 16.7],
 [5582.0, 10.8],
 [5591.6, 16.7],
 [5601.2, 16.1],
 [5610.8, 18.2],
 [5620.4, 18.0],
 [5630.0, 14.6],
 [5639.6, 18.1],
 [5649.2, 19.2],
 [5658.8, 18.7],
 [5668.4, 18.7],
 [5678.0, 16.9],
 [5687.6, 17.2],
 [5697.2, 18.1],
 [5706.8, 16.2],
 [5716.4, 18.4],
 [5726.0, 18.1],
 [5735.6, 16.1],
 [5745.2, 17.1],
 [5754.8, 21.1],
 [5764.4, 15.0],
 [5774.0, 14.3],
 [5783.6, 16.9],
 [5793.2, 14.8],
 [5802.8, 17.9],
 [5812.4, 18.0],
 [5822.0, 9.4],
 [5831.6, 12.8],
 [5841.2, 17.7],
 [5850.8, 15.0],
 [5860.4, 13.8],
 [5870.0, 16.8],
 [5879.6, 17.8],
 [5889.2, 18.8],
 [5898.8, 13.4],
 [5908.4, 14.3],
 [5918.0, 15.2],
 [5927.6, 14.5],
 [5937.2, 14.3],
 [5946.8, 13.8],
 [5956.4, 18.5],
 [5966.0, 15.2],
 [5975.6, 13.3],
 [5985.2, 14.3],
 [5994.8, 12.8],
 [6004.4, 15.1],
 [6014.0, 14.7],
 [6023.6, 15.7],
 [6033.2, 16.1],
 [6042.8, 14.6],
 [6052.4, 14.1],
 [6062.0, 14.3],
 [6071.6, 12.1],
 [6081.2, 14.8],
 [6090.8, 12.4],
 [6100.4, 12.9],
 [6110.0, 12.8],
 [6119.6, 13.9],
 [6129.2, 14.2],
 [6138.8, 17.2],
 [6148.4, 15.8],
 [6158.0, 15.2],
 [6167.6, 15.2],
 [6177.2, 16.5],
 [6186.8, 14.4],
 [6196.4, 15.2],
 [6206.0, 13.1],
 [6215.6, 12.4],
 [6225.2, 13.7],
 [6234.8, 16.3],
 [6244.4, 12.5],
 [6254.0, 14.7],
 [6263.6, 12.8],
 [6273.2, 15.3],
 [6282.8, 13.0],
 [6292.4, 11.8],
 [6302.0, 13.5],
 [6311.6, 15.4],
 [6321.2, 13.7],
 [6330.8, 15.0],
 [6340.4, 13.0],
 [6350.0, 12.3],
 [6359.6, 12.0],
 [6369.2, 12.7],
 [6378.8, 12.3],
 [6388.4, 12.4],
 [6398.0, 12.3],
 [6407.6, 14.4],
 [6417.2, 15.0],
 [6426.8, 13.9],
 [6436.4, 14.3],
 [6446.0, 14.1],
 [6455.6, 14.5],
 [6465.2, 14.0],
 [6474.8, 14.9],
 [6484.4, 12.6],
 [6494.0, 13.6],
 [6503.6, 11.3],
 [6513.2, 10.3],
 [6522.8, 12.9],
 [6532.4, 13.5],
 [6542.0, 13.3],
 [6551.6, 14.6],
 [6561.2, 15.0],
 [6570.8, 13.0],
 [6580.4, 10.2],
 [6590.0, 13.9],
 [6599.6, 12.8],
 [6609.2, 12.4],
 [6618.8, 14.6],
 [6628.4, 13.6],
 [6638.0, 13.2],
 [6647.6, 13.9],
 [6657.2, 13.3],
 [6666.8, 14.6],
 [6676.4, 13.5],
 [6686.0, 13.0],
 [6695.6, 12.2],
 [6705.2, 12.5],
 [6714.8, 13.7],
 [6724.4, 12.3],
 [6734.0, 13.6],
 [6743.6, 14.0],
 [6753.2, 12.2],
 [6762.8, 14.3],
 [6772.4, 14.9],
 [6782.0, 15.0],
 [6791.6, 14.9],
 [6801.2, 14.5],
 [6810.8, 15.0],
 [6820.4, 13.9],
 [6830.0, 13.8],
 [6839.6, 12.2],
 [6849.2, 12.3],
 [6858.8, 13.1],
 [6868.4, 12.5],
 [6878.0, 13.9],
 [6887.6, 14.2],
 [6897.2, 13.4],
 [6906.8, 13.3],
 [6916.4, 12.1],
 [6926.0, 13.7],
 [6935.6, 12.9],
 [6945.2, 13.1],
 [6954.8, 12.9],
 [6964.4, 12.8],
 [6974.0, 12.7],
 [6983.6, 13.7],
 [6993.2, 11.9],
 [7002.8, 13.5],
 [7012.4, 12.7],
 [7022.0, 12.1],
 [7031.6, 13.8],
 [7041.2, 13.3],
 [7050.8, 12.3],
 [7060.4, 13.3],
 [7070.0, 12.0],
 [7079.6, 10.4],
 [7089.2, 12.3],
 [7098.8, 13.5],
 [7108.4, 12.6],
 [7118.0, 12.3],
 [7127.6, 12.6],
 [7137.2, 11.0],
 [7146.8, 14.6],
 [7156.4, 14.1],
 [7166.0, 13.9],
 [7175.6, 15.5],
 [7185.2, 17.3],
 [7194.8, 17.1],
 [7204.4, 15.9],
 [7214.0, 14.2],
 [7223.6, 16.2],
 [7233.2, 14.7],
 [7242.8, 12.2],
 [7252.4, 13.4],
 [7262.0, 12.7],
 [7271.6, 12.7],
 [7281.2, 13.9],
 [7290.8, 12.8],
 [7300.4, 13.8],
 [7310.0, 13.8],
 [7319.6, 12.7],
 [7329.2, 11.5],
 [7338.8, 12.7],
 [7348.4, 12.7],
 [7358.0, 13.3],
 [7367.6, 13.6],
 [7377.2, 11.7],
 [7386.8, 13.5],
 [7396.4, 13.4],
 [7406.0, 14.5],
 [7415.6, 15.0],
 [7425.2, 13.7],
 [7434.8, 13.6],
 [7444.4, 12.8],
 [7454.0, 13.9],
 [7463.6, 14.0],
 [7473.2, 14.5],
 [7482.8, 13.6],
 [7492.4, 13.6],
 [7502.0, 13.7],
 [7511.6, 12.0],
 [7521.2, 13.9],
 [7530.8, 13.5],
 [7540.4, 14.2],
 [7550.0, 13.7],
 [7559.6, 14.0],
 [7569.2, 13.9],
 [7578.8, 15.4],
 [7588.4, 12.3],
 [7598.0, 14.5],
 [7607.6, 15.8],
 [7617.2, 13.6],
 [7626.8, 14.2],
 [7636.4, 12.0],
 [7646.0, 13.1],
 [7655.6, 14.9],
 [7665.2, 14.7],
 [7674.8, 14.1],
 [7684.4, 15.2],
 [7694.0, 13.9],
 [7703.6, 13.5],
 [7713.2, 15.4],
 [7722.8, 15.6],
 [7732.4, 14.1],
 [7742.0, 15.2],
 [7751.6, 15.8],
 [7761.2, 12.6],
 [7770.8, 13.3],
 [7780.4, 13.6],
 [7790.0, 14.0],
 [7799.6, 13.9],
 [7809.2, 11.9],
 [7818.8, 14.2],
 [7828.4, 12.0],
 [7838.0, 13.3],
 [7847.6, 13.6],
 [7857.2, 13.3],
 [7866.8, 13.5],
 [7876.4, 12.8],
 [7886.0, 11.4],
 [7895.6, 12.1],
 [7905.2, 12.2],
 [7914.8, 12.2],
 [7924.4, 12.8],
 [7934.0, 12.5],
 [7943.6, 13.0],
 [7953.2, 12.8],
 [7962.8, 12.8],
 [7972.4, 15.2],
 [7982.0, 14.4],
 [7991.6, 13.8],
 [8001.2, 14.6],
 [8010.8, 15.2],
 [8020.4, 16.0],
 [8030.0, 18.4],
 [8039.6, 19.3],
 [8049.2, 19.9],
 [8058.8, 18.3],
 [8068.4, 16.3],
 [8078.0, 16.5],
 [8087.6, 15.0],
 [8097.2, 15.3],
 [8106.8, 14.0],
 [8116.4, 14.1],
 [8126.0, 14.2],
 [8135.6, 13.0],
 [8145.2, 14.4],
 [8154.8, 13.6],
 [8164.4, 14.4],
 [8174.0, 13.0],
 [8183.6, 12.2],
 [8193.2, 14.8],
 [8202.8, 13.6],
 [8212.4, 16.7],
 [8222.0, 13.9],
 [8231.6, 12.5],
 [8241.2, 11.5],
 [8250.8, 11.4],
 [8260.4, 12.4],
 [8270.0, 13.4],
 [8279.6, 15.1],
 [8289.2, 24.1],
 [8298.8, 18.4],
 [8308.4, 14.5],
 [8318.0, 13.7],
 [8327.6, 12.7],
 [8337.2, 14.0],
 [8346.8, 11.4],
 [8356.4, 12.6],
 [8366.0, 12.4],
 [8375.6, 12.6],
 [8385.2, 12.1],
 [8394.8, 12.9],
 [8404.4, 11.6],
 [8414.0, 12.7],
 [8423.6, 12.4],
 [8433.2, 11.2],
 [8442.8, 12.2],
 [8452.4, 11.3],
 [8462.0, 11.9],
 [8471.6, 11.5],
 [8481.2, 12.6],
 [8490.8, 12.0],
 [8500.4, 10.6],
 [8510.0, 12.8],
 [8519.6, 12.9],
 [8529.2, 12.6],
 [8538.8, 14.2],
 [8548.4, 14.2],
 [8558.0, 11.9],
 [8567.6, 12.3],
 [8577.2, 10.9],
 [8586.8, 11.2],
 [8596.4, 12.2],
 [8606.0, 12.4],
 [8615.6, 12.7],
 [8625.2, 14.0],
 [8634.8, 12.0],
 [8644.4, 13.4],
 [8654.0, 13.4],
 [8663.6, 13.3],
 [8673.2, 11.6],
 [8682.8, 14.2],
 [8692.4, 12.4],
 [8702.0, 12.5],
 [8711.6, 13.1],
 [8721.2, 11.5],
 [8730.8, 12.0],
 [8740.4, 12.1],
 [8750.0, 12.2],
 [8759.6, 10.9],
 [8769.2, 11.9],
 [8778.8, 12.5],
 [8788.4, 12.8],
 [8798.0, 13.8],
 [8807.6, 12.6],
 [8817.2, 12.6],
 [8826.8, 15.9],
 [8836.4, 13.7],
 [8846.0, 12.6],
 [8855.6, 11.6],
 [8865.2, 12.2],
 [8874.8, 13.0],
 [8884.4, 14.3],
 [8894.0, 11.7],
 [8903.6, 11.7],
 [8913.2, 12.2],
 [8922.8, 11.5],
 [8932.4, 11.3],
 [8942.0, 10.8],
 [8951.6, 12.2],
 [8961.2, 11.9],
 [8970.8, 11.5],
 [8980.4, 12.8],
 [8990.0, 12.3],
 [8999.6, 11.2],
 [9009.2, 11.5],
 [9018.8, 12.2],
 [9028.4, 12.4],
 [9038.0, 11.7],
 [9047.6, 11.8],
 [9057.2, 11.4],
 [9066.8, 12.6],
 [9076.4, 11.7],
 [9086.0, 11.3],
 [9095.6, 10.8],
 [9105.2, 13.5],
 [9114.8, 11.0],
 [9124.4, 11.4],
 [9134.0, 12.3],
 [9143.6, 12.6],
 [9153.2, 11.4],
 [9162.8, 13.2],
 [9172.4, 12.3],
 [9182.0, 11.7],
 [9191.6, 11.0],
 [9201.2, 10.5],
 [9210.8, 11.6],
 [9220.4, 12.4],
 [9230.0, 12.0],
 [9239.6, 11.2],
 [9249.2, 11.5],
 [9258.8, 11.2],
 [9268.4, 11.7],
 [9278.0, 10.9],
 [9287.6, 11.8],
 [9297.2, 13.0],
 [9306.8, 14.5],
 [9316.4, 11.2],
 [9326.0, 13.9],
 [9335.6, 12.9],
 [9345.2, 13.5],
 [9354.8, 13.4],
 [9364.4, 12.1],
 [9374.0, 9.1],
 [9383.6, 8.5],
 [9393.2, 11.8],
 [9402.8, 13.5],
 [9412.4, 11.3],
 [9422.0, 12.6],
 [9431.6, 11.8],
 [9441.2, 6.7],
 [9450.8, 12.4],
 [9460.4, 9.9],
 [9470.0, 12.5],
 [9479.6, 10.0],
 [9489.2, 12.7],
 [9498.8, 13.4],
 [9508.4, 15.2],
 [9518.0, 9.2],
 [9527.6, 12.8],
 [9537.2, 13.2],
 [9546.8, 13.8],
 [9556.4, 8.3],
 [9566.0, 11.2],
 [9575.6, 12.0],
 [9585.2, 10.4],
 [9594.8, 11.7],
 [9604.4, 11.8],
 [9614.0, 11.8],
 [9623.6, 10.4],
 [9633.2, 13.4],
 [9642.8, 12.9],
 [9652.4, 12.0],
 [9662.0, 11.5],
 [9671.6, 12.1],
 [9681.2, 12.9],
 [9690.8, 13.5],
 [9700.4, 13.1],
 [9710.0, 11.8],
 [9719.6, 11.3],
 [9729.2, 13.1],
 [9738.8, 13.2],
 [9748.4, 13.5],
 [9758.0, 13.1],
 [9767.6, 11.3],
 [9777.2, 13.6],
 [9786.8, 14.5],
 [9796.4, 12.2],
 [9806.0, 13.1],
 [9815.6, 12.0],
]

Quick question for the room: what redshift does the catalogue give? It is 0.656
